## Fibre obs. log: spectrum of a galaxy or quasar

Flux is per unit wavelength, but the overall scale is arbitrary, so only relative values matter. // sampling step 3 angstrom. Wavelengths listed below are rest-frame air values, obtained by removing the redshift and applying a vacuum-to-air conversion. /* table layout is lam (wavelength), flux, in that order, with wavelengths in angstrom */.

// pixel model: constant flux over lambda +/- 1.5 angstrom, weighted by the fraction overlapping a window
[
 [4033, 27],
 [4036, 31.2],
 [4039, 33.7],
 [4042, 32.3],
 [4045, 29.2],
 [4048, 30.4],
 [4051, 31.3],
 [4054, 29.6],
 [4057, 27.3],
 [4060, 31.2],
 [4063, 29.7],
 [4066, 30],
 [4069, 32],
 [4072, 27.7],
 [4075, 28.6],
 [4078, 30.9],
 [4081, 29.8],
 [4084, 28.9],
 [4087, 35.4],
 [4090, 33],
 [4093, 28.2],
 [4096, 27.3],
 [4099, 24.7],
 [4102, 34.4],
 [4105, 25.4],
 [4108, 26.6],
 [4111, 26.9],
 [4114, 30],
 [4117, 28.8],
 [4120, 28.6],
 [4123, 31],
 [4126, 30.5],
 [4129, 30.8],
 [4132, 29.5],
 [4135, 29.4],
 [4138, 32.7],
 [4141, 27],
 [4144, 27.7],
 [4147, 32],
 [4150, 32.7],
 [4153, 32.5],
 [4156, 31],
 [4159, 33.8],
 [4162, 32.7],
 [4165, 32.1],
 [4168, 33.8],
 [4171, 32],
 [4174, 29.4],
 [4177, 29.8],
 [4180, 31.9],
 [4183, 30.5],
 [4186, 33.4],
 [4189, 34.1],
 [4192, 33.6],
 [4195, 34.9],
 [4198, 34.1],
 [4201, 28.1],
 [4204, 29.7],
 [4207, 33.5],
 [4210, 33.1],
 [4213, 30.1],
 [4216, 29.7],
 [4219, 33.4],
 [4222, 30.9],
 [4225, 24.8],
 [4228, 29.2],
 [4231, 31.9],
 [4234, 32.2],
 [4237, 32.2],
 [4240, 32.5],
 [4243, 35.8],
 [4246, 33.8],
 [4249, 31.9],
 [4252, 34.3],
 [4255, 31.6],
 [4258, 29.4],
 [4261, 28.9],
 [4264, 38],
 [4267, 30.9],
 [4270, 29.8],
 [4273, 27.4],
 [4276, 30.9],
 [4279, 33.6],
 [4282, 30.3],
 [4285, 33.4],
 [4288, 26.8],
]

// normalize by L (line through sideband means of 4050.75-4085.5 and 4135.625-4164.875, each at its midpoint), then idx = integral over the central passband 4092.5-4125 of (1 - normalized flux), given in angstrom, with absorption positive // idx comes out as 2.2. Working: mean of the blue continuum 29.7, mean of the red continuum 31.3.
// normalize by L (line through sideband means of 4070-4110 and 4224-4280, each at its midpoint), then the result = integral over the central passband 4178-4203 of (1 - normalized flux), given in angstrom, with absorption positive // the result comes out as -1.4 angstrom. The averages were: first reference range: 29.3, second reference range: 31.6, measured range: 32.5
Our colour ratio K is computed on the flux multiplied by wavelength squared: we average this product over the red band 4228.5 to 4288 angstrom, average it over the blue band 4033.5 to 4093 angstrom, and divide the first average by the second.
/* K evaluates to 1.15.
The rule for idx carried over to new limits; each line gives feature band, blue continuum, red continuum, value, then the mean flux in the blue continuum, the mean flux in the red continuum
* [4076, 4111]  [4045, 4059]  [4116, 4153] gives 0.6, 29.7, 30.2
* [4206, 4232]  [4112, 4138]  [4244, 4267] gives 0.9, 29.9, 32.5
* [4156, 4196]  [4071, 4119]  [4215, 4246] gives -2.4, 29.2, 31.4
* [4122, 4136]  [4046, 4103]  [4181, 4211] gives 0.4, 30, 32.5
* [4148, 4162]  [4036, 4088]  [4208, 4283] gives -0.7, 30.4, 31.5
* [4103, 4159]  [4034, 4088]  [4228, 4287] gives 2.2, 30.4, 31.9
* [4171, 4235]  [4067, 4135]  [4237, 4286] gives -0.5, 29.5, 32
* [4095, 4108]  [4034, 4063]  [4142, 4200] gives 1.4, 30.6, 32.1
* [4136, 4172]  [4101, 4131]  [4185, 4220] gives -1.2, 29.2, 32.3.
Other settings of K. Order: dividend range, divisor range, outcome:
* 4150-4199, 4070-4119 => 1.16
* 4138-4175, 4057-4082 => 1.10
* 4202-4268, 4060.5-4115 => 1.16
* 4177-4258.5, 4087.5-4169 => 1.10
